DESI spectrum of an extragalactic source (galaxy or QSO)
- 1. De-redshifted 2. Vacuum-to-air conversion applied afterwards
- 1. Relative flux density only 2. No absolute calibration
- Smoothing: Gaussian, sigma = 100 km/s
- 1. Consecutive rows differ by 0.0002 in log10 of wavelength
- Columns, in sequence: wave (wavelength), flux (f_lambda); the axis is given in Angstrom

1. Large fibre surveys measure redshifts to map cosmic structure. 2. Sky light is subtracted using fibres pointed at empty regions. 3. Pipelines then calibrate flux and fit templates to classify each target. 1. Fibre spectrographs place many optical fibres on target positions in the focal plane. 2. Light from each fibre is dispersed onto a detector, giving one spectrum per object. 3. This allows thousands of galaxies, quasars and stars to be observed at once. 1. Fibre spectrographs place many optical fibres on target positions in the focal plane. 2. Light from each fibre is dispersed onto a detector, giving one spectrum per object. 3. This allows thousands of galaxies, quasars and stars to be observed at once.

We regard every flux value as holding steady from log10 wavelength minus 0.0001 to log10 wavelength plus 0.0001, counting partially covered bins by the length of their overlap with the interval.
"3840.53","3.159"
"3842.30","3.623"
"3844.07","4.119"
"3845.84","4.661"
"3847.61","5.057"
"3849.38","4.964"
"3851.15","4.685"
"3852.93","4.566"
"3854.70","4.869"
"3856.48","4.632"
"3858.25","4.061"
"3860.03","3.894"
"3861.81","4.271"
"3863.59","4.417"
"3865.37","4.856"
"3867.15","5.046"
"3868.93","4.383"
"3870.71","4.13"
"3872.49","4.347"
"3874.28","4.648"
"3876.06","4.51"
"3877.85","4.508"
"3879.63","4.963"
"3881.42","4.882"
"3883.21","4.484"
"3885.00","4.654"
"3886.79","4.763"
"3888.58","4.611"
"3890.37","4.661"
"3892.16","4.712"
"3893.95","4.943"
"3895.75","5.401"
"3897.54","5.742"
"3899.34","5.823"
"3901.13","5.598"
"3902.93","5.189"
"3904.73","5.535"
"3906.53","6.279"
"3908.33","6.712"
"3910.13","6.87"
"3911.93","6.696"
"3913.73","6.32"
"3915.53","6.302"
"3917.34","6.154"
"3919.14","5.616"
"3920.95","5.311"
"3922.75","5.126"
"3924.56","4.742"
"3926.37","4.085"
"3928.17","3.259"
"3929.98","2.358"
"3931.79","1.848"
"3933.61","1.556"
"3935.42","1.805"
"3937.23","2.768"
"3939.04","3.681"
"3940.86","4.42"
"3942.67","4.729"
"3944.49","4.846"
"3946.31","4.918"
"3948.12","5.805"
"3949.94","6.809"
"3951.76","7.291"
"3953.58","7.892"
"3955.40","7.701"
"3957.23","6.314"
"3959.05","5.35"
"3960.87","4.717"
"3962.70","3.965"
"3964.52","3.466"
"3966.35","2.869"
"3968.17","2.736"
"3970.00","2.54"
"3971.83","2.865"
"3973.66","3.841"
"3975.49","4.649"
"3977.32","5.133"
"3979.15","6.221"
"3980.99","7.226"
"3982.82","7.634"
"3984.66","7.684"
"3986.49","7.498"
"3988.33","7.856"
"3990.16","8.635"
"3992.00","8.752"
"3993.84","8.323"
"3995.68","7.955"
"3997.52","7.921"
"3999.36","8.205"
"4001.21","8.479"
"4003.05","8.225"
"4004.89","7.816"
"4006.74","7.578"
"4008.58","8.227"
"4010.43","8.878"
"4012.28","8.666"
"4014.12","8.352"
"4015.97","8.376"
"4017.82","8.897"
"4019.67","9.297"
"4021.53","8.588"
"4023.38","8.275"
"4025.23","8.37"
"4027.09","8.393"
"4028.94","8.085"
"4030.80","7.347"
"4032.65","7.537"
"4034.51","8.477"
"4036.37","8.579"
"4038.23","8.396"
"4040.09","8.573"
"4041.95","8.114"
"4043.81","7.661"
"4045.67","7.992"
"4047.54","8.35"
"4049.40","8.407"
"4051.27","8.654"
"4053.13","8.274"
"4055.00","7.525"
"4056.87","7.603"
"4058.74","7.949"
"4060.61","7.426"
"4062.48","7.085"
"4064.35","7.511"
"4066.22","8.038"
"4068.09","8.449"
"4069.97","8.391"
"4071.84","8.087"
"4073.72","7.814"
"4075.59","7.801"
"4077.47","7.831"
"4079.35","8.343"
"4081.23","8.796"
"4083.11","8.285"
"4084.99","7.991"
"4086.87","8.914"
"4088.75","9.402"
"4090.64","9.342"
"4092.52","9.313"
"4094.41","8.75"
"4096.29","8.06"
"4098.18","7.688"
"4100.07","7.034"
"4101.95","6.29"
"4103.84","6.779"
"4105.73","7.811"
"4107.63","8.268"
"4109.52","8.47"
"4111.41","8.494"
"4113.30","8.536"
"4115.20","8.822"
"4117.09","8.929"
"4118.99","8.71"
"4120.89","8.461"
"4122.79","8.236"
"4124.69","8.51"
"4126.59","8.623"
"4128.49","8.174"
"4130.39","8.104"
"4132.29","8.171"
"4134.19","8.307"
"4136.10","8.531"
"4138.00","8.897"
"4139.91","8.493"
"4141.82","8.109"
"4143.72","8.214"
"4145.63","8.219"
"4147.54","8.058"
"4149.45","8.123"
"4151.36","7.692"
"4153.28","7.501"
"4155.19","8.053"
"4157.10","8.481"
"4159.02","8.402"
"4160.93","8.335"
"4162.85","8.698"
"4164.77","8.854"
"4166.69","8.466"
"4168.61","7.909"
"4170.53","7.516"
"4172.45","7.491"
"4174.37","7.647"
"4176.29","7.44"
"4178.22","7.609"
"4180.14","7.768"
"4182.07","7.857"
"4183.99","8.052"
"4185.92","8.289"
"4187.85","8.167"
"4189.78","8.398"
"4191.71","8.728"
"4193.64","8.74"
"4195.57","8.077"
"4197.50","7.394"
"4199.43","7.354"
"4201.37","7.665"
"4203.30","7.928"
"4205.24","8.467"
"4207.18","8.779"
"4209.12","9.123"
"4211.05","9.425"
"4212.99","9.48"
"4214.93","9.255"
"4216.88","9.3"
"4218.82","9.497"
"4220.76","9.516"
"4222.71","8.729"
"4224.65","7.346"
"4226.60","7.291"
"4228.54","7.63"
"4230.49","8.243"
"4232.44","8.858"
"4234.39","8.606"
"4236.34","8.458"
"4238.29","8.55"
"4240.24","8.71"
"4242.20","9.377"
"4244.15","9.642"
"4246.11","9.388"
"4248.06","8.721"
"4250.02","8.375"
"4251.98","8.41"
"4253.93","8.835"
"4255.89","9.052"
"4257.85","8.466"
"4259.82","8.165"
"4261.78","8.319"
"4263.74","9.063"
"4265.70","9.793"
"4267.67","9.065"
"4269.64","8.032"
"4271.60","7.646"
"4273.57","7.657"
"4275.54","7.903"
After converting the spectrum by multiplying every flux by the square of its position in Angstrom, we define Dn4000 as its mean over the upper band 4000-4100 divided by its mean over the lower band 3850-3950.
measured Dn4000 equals 1.87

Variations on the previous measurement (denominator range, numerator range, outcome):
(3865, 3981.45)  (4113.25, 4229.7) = 1.93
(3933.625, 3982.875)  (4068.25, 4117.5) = 1.84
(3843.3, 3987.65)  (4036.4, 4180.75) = 1.82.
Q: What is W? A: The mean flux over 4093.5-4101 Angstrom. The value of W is 7.88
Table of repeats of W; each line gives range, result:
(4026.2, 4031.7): 7.94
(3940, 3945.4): 4.67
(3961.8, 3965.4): 3.72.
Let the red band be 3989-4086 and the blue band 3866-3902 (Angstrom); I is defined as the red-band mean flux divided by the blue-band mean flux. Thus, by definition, 1.7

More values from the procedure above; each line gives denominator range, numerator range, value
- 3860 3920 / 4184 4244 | 1.64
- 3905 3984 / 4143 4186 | 1.63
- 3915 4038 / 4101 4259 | 1.33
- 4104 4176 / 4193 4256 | 1.04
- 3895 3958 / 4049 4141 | 1.58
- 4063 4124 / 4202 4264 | 1.06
